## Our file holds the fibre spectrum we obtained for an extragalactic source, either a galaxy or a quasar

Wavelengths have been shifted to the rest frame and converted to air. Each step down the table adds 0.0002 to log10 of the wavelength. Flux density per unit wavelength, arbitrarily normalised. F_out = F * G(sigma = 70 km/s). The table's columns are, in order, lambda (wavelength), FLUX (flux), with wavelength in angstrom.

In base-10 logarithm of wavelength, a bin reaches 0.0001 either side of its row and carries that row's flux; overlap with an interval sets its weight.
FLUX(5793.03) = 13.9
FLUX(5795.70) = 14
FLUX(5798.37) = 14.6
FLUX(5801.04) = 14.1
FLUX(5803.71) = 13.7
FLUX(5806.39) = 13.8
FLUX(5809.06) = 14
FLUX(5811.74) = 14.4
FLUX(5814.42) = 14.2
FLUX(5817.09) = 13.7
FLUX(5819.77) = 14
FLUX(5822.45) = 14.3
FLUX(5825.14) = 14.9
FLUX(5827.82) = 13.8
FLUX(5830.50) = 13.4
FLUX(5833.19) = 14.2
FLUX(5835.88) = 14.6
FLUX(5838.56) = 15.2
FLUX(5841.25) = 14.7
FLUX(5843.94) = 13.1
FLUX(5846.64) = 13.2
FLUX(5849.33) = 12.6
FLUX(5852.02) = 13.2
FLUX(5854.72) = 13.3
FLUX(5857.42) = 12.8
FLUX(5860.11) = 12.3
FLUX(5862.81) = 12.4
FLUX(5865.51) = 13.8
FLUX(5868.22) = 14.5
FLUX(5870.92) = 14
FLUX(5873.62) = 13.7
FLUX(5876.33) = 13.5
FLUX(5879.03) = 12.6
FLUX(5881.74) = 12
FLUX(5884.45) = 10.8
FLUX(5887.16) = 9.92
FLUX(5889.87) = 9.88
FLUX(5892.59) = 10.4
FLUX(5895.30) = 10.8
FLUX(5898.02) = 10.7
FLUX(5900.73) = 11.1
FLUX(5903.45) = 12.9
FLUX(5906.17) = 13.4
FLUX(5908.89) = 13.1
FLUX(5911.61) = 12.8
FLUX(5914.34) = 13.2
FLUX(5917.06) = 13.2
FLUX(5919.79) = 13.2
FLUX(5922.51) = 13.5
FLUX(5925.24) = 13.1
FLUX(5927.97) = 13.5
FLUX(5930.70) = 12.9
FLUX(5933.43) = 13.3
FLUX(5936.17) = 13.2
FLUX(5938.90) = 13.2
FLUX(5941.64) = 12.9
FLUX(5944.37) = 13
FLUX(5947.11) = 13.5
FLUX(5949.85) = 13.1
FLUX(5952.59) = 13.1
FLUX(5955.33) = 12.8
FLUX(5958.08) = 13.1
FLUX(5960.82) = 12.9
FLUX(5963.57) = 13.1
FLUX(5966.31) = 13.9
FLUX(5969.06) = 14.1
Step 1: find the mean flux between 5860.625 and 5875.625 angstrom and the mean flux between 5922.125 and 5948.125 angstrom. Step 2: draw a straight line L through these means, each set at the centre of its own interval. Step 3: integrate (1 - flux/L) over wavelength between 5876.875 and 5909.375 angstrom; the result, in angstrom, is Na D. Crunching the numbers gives 4.8 angstrom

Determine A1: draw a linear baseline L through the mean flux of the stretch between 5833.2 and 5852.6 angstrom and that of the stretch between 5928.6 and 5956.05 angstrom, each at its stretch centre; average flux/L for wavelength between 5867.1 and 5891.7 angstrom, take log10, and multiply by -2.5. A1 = 0.11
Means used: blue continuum 13.9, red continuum 13.1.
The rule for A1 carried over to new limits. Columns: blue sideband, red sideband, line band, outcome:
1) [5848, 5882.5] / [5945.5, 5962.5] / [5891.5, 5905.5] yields 0.16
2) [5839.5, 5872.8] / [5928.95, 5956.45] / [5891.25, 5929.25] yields 0.06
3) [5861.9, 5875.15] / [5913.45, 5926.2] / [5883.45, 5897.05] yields 0.29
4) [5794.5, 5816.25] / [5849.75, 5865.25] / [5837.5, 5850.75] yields -0.04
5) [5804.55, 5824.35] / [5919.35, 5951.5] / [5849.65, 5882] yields 0.04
